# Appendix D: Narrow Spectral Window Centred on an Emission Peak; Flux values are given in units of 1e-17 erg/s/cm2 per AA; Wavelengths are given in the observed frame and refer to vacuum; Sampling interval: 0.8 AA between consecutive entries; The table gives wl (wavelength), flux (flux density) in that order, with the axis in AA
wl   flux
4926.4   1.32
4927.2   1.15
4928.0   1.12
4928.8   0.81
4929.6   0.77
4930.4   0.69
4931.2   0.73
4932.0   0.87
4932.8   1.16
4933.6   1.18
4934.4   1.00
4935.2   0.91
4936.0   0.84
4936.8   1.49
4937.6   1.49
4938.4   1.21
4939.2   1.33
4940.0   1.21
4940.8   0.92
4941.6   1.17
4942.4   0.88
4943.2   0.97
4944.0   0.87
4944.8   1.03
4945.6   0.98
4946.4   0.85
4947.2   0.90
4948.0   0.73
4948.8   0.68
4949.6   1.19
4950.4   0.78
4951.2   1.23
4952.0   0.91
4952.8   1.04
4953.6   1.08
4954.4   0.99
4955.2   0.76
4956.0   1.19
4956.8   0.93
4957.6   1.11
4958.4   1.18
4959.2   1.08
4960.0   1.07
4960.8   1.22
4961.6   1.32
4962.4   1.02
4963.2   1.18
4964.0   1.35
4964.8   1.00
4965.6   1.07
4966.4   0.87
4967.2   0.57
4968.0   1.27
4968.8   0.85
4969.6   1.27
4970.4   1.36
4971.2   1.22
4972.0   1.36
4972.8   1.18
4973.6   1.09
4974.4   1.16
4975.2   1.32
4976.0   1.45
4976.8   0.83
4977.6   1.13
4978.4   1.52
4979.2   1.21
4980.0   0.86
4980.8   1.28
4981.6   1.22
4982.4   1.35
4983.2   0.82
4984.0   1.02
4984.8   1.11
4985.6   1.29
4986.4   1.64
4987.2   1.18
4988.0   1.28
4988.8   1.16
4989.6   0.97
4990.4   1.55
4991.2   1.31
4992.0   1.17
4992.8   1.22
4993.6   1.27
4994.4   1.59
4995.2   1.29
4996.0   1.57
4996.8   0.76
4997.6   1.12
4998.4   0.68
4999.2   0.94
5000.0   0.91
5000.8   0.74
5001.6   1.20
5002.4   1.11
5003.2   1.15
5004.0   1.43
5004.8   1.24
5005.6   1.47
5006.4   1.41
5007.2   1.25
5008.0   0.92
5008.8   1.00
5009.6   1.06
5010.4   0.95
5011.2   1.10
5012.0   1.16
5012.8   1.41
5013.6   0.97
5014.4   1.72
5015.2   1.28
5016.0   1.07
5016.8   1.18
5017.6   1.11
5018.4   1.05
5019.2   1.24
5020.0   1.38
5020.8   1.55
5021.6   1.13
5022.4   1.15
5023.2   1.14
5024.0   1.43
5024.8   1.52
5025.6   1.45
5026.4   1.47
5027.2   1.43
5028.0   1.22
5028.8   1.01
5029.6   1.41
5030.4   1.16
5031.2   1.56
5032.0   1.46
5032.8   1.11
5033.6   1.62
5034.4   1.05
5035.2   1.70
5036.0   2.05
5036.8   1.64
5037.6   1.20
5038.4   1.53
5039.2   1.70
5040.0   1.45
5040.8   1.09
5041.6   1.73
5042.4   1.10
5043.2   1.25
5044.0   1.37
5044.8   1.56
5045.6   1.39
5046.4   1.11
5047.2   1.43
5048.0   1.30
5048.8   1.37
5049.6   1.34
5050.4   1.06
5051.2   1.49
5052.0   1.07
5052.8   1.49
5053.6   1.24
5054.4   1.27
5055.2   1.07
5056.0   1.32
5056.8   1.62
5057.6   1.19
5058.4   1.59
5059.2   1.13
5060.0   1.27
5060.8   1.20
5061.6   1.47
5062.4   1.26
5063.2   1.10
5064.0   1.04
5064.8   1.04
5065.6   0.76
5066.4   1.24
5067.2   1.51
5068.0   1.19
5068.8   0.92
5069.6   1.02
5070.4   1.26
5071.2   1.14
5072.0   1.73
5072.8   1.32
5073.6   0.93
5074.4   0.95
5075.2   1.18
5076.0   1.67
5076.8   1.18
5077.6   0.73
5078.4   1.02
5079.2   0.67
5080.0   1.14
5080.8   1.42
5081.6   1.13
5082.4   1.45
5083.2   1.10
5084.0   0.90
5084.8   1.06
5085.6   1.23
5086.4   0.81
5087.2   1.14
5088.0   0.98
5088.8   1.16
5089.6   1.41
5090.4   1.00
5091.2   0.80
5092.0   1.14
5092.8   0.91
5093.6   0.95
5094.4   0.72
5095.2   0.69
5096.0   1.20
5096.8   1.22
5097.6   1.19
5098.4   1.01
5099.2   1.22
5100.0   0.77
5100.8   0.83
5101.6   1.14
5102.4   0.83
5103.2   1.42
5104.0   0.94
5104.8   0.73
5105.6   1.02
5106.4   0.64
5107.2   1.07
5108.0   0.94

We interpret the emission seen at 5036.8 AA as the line C III] 1909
